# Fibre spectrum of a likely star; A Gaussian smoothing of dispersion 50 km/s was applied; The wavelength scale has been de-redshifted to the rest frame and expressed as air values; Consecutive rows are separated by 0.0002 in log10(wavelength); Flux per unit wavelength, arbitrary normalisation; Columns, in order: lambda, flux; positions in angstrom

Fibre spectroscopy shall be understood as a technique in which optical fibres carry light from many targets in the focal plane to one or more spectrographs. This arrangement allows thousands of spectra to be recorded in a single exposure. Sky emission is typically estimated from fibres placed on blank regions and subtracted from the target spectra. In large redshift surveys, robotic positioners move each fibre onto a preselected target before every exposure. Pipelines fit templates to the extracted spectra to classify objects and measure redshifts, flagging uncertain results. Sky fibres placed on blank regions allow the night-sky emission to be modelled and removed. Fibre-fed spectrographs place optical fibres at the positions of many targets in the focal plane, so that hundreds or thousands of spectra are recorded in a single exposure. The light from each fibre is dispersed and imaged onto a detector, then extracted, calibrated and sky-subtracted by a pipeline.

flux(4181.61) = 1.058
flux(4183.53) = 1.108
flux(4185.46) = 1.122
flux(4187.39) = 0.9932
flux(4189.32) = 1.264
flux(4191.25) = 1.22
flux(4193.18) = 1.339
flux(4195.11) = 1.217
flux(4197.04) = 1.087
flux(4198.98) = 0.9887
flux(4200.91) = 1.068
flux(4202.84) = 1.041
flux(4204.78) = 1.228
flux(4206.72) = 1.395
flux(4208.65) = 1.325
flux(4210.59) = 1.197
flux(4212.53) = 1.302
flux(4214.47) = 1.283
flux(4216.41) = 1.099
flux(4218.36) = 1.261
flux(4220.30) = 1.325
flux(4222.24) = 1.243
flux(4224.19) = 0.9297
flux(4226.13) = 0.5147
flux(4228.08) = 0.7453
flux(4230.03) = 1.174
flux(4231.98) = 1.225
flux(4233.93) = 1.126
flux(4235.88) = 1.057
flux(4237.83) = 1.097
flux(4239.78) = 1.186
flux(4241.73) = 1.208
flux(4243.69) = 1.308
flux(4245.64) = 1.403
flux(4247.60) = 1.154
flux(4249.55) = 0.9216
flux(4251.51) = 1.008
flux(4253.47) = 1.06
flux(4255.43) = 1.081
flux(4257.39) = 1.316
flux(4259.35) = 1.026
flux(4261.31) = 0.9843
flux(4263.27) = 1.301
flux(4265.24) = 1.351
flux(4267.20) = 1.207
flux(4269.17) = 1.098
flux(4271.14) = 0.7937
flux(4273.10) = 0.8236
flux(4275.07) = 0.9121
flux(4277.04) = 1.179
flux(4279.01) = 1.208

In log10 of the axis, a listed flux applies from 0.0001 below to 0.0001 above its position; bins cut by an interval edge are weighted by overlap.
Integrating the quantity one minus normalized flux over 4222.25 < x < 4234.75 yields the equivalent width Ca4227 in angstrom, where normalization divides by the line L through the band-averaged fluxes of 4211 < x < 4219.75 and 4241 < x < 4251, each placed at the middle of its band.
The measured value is 2.5 angstrom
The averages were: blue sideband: 1.24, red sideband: 1.19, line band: 0.972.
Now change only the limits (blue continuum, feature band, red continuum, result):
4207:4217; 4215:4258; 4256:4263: 2.8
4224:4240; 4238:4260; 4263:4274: -2.4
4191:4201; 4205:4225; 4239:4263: -1.5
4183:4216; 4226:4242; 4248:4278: 0.9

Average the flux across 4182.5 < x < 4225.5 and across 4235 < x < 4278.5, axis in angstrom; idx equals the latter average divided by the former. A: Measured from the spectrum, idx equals 0.95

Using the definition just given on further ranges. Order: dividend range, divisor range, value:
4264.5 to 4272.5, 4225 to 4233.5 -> 1.18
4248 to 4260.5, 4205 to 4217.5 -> 0.85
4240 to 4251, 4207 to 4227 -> 1.03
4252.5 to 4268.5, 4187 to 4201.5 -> 1.01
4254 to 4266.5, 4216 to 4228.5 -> 1.15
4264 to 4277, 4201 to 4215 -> 0.84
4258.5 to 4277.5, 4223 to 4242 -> 1.04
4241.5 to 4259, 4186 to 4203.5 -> 1.02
